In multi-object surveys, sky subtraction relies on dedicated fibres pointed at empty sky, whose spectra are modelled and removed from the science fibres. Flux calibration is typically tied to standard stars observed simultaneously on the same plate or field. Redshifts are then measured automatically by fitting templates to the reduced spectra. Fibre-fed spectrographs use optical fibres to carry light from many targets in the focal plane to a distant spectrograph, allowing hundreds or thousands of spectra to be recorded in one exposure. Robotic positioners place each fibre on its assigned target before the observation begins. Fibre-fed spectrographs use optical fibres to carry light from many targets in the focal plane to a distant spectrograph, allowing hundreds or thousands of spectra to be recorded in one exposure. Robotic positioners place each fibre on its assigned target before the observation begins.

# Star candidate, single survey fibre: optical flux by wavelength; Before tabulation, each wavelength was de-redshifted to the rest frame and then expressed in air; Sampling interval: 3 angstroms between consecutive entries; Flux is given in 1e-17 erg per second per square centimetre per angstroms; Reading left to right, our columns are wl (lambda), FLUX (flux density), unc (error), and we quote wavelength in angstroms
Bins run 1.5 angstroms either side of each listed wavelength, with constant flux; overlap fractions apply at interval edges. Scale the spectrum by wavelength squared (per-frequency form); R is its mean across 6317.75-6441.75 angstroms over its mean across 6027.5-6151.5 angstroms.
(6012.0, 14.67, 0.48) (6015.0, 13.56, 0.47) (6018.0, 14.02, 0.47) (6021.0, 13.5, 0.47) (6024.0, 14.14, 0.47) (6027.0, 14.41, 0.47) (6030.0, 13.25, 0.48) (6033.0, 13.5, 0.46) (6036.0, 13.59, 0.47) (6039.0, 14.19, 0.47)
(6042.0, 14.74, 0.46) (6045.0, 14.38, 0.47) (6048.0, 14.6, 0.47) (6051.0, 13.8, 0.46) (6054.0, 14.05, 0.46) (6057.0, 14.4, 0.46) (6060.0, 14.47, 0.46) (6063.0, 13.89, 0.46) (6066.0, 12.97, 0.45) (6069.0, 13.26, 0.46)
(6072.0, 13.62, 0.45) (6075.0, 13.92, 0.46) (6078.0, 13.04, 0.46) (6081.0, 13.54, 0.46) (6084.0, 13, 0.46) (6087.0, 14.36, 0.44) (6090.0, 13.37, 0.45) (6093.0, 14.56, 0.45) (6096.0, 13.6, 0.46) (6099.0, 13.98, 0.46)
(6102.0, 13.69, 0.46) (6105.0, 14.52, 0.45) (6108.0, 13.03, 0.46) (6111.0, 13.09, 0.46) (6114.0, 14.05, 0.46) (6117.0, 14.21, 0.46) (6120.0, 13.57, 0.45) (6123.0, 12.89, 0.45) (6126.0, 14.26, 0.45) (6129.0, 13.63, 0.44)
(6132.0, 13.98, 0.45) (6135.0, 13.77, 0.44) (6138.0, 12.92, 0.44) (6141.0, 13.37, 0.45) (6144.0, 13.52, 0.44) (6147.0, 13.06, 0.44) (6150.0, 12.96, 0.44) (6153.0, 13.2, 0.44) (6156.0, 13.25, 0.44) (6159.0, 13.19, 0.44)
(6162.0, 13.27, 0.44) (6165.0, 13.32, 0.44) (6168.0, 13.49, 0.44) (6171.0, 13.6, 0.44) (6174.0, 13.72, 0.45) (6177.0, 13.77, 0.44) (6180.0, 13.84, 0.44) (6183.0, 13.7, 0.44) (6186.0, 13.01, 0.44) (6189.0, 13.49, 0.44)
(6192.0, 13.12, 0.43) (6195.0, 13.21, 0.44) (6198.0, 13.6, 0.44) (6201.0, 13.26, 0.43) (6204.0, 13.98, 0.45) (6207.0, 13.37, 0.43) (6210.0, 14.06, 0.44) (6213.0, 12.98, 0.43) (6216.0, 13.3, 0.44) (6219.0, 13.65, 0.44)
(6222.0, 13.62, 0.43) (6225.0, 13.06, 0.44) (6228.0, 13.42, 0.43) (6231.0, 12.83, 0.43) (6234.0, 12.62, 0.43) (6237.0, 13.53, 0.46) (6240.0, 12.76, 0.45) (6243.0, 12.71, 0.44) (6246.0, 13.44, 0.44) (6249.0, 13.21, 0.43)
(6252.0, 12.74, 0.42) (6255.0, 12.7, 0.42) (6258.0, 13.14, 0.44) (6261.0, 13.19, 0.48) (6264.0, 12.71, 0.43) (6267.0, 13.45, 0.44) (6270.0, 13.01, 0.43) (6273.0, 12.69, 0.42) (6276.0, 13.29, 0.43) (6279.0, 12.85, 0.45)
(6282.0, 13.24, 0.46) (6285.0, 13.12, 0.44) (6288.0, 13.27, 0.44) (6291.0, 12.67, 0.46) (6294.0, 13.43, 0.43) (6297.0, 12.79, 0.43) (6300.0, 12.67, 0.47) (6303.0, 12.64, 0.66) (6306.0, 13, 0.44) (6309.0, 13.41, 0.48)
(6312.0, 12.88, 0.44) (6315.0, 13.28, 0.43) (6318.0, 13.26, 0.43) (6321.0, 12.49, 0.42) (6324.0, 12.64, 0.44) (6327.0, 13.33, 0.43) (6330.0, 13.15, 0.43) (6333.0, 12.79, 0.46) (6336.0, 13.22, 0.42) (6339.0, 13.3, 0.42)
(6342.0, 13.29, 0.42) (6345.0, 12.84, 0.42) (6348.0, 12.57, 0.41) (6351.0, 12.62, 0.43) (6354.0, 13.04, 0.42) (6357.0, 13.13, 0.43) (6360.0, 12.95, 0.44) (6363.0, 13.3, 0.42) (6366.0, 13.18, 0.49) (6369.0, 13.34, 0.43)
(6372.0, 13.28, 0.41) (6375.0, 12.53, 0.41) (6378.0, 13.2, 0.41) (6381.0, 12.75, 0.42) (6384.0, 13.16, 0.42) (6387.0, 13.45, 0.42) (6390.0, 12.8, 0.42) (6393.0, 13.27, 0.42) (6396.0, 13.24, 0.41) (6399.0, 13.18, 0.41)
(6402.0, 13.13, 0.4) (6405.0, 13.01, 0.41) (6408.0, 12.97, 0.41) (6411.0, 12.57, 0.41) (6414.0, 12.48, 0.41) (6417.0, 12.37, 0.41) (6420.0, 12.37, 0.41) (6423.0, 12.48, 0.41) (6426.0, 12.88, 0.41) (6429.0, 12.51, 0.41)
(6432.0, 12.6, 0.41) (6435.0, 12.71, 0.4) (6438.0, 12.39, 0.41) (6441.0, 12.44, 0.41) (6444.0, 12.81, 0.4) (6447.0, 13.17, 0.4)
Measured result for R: 1.03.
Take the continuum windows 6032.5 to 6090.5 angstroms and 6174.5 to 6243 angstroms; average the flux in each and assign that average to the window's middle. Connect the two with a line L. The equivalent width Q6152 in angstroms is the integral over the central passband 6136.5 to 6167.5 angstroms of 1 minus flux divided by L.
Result 0.8 angstroms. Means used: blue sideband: 13.8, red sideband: 13.4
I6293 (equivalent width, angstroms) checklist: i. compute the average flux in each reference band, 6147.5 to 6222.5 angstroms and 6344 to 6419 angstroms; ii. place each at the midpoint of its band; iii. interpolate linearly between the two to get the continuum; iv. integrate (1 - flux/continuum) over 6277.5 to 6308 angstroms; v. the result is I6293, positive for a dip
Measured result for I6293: 0.5 angstroms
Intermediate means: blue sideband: 13.4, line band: 13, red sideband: 13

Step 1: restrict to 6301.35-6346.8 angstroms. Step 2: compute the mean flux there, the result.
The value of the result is 13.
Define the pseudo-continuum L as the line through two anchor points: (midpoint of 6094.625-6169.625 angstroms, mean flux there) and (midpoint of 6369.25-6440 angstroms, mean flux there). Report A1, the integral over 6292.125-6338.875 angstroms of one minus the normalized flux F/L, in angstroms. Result 0.2 angstroms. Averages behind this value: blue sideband 13.5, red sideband 12.8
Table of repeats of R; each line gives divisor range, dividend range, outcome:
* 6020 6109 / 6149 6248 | 1.01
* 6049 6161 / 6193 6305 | 1.01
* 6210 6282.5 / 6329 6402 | 1.04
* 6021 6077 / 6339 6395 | 1.04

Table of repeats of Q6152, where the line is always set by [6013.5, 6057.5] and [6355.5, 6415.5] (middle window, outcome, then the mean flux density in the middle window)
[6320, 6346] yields 0.3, 13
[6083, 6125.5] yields 0.3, 13.7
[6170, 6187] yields 0.0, 13.6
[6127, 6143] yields 0.2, 13.6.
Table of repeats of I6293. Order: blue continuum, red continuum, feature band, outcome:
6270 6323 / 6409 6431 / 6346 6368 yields -0.4 angstroms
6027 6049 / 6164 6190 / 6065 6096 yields 0.7 angstroms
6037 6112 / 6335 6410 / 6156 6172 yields 0.3 angstroms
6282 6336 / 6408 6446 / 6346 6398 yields -1.1 angstroms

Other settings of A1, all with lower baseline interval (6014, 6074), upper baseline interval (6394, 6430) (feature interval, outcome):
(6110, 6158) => 0.6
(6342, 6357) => 0.1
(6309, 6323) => 0.1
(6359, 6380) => -0.3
